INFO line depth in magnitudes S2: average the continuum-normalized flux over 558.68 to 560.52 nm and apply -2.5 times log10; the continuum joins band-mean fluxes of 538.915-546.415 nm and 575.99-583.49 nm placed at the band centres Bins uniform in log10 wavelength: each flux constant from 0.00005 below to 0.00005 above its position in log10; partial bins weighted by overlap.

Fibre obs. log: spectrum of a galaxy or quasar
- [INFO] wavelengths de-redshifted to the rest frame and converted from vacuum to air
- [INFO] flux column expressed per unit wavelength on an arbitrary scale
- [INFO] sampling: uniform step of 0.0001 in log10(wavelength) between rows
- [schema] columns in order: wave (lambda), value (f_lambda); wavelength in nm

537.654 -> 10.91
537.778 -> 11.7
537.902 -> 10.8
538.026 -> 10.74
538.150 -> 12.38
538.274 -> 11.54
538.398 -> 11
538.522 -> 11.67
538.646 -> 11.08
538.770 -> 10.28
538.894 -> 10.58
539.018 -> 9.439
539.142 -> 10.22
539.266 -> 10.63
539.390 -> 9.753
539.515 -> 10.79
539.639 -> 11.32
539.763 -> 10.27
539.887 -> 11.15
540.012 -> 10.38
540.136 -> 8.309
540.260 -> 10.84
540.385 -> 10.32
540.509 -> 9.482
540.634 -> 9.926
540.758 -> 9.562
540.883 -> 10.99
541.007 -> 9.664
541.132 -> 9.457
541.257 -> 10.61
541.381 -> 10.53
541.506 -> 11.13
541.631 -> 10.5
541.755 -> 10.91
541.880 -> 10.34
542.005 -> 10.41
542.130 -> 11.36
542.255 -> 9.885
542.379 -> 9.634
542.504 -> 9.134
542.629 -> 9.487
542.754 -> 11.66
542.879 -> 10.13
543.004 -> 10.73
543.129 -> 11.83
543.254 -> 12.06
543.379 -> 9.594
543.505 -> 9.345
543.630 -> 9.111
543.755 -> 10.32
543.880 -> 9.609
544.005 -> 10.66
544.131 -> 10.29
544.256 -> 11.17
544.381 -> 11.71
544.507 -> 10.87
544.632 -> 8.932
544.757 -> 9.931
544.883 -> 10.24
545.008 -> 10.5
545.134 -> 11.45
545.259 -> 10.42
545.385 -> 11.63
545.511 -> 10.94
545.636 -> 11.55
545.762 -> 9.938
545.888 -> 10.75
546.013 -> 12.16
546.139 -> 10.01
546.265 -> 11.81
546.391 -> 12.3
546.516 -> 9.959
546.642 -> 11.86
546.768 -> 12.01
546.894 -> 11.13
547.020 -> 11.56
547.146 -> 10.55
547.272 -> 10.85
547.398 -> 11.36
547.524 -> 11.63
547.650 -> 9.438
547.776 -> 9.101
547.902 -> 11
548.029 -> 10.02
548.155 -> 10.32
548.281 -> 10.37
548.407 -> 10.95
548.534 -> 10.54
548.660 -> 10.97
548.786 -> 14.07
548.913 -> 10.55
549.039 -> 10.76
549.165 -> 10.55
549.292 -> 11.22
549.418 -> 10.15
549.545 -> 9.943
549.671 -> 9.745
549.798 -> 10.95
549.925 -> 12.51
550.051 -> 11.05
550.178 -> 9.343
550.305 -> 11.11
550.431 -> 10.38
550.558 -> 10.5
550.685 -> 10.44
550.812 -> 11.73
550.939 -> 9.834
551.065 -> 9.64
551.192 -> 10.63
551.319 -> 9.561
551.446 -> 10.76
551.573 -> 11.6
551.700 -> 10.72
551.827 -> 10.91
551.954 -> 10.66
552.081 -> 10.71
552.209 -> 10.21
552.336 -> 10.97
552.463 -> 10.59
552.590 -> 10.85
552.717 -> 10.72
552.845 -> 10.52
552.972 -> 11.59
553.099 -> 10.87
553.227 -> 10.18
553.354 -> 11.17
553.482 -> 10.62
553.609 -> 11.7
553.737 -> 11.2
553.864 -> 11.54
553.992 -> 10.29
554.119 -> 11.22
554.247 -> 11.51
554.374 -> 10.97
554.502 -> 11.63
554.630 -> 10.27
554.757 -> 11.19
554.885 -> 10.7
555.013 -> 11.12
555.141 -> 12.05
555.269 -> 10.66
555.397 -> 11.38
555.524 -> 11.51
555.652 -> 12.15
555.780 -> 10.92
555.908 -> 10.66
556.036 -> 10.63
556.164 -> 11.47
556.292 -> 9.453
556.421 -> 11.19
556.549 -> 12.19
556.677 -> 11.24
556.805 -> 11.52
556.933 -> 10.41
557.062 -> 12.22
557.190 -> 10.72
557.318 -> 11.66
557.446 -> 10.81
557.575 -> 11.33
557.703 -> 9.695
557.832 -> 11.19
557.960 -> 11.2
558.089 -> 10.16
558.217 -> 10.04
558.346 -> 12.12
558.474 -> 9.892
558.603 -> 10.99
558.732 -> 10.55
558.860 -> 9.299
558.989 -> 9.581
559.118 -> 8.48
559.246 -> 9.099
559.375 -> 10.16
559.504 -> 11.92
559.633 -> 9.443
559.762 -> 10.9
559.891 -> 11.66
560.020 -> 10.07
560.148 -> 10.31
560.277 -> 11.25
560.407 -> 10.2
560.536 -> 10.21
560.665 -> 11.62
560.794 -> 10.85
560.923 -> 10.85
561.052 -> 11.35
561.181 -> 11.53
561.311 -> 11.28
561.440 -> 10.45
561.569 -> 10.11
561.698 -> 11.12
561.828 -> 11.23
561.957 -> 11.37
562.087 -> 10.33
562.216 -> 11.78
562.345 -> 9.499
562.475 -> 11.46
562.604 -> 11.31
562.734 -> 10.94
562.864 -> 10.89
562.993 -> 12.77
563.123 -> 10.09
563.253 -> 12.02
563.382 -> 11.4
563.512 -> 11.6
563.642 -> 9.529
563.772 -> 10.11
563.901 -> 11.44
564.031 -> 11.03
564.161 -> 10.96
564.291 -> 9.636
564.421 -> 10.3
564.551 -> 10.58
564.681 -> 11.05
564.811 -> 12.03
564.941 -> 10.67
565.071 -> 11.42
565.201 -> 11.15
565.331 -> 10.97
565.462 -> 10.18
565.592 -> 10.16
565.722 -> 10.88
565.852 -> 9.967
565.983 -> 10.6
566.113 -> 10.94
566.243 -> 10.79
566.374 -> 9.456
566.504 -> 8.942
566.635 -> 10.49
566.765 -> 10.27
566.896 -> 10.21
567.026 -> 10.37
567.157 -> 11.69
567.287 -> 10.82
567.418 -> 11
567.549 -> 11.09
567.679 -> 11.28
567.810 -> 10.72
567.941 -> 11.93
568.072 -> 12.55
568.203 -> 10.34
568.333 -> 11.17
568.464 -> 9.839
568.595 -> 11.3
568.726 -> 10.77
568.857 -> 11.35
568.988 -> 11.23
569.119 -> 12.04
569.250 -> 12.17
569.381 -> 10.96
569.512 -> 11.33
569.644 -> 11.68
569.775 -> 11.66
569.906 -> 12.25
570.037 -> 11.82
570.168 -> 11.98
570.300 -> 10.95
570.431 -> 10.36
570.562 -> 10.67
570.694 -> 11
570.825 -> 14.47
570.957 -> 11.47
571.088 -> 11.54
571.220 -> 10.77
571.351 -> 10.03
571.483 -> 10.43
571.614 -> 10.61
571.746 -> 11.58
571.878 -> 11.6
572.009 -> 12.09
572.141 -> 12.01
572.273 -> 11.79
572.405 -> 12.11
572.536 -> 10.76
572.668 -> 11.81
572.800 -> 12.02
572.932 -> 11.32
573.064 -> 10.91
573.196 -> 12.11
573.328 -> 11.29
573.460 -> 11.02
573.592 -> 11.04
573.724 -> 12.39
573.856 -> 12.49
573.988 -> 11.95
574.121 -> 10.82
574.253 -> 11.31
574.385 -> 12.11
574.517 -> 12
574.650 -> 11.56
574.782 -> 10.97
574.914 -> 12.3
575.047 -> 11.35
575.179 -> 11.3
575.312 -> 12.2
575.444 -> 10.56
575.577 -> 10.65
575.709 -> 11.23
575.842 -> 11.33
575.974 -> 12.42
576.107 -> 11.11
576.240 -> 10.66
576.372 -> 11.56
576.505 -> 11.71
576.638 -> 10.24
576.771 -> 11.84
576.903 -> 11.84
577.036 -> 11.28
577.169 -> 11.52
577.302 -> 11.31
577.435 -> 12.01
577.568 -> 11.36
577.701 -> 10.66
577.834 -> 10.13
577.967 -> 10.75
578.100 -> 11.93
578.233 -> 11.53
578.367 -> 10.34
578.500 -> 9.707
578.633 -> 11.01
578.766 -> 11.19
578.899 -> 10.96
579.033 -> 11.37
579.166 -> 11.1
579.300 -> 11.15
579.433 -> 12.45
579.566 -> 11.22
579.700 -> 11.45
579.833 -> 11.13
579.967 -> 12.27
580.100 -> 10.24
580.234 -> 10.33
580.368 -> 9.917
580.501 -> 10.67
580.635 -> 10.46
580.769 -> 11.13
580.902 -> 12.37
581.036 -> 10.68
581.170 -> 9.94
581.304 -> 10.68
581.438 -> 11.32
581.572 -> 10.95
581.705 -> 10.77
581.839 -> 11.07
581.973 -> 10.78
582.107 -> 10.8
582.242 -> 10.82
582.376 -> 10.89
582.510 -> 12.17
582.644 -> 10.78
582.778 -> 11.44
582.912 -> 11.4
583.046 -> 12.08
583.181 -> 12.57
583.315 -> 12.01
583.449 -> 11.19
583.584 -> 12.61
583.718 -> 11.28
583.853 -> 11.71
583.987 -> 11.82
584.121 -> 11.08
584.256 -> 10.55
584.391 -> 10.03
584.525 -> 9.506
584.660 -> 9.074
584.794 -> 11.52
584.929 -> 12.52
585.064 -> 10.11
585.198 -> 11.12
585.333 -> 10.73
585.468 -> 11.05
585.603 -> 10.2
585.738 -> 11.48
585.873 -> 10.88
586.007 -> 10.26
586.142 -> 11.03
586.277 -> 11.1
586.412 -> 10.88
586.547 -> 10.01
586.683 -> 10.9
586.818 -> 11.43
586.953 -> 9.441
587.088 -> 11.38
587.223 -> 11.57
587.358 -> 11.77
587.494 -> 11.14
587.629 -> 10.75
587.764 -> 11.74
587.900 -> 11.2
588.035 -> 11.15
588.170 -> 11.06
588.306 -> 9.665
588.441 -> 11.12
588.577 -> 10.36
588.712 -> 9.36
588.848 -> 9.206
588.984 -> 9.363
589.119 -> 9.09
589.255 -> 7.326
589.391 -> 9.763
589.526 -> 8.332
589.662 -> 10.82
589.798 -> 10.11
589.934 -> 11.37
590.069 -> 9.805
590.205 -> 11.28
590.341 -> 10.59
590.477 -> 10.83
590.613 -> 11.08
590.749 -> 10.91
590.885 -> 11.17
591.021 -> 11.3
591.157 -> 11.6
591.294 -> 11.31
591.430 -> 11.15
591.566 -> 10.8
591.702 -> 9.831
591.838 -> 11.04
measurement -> 0.06 mag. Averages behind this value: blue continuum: 10.5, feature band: 10.2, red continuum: 11.2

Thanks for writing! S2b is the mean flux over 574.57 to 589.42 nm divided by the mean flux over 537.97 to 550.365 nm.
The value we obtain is 1.0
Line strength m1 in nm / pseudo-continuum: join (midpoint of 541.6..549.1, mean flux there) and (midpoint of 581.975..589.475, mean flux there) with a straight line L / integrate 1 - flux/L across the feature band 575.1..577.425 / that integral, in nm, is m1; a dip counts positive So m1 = -0.12 nm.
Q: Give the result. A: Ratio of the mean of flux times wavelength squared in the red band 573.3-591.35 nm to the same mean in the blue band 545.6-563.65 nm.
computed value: 1.12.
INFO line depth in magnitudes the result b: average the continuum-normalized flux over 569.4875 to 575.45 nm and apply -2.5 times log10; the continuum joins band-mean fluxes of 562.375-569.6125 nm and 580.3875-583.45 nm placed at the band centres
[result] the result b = -0.05 mag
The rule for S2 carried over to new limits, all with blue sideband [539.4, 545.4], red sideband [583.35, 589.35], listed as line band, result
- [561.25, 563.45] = -0.05 mag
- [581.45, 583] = -0.04 mag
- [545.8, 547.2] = -0.09 mag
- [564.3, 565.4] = -0.04 mag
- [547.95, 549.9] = -0.04 mag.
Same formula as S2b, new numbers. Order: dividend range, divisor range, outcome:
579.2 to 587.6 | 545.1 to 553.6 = 1.02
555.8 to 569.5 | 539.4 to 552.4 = 1.02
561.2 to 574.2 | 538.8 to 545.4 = 1.07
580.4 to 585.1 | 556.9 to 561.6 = 1.04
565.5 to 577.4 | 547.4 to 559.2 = 1.04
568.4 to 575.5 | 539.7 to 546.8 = 1.09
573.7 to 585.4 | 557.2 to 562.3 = 1.05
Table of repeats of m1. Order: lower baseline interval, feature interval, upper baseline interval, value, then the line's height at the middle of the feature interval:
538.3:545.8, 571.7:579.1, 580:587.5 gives -0.35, 10.9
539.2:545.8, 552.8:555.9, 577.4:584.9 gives -0.15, 10.6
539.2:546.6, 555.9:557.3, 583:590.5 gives -0.07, 10.6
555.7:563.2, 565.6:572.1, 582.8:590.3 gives -0.19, 10.8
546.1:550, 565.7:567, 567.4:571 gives 0.13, 11.3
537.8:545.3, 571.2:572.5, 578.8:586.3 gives -0.05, 10.9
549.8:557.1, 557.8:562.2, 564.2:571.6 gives 0.14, 11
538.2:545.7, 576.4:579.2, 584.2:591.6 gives -0.15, 10.6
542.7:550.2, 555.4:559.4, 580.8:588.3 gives 0.04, 10.9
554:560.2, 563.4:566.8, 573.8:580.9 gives 0.12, 11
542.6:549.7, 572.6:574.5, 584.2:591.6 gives -0.17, 10.7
